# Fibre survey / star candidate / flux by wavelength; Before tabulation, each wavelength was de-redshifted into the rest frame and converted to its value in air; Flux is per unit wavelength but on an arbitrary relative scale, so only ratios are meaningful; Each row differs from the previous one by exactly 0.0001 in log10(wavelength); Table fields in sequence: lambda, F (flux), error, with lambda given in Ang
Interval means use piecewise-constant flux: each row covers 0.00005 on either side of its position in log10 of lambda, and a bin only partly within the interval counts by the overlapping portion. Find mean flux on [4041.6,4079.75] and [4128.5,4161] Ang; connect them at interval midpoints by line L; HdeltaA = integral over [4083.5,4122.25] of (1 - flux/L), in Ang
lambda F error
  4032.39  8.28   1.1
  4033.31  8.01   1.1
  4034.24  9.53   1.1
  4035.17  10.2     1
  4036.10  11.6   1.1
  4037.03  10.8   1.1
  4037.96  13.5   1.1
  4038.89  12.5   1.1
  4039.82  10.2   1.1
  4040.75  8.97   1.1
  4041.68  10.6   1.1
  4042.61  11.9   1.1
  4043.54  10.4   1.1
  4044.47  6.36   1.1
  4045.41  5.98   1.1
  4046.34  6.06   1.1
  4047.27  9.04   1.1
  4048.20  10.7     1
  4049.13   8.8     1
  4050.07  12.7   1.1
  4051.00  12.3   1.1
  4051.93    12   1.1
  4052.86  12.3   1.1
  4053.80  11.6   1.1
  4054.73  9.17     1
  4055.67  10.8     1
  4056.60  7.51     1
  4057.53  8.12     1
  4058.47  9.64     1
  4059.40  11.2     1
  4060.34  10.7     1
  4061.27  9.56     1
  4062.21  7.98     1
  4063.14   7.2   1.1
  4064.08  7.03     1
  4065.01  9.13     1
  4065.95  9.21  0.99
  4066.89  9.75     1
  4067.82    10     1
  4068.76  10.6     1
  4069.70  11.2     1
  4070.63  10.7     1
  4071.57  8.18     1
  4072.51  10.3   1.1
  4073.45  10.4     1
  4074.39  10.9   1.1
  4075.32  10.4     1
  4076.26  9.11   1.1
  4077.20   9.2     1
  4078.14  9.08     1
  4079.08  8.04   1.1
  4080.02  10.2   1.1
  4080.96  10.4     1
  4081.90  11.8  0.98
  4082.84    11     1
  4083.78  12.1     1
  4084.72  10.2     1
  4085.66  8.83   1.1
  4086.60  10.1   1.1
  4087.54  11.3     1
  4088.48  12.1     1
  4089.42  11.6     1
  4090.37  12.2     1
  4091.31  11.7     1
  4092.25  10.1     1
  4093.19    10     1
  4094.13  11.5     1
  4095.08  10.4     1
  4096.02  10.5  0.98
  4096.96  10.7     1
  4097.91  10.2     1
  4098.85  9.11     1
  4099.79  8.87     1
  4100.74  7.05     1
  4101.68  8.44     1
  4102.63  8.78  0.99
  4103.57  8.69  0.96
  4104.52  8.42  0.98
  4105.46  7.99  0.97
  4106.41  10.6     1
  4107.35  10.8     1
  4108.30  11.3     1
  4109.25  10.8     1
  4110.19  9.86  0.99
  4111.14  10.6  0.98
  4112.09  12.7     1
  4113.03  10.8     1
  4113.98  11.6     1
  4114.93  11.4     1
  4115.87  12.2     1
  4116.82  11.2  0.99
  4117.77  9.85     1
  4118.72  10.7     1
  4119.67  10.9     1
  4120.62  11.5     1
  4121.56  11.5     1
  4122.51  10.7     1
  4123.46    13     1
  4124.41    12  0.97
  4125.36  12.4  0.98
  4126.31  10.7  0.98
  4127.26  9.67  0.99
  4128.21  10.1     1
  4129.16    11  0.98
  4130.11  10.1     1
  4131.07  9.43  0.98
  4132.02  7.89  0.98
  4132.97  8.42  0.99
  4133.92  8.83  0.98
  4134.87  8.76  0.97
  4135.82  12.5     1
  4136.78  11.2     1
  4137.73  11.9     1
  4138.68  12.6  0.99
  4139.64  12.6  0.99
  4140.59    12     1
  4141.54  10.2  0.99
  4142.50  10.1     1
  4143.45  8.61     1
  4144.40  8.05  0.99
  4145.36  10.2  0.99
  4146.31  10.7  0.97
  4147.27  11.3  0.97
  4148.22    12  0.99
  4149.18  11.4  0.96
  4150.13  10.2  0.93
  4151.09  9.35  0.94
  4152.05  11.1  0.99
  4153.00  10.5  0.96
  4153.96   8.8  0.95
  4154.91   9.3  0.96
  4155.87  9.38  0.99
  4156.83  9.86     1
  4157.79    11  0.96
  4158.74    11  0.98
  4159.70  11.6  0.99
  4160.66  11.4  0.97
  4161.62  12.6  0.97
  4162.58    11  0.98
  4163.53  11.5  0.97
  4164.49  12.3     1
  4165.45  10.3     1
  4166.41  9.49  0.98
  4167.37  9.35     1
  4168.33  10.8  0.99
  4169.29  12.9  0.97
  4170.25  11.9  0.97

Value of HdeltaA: -1.7 Ang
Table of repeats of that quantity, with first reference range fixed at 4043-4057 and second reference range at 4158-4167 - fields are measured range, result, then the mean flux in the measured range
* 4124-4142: 0.3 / 10.6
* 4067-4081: 0.2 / 9.9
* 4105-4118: -0.4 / 10.9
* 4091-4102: 0.5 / 9.88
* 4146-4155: 0.4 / 10.5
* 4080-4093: -1.0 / 11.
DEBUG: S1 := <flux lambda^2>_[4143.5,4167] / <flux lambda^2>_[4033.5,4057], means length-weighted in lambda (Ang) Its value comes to 1.09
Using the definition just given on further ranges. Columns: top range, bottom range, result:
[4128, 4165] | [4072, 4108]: 1.07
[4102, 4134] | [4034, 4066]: 1.10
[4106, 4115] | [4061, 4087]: 1.15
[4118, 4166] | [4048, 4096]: 1.08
